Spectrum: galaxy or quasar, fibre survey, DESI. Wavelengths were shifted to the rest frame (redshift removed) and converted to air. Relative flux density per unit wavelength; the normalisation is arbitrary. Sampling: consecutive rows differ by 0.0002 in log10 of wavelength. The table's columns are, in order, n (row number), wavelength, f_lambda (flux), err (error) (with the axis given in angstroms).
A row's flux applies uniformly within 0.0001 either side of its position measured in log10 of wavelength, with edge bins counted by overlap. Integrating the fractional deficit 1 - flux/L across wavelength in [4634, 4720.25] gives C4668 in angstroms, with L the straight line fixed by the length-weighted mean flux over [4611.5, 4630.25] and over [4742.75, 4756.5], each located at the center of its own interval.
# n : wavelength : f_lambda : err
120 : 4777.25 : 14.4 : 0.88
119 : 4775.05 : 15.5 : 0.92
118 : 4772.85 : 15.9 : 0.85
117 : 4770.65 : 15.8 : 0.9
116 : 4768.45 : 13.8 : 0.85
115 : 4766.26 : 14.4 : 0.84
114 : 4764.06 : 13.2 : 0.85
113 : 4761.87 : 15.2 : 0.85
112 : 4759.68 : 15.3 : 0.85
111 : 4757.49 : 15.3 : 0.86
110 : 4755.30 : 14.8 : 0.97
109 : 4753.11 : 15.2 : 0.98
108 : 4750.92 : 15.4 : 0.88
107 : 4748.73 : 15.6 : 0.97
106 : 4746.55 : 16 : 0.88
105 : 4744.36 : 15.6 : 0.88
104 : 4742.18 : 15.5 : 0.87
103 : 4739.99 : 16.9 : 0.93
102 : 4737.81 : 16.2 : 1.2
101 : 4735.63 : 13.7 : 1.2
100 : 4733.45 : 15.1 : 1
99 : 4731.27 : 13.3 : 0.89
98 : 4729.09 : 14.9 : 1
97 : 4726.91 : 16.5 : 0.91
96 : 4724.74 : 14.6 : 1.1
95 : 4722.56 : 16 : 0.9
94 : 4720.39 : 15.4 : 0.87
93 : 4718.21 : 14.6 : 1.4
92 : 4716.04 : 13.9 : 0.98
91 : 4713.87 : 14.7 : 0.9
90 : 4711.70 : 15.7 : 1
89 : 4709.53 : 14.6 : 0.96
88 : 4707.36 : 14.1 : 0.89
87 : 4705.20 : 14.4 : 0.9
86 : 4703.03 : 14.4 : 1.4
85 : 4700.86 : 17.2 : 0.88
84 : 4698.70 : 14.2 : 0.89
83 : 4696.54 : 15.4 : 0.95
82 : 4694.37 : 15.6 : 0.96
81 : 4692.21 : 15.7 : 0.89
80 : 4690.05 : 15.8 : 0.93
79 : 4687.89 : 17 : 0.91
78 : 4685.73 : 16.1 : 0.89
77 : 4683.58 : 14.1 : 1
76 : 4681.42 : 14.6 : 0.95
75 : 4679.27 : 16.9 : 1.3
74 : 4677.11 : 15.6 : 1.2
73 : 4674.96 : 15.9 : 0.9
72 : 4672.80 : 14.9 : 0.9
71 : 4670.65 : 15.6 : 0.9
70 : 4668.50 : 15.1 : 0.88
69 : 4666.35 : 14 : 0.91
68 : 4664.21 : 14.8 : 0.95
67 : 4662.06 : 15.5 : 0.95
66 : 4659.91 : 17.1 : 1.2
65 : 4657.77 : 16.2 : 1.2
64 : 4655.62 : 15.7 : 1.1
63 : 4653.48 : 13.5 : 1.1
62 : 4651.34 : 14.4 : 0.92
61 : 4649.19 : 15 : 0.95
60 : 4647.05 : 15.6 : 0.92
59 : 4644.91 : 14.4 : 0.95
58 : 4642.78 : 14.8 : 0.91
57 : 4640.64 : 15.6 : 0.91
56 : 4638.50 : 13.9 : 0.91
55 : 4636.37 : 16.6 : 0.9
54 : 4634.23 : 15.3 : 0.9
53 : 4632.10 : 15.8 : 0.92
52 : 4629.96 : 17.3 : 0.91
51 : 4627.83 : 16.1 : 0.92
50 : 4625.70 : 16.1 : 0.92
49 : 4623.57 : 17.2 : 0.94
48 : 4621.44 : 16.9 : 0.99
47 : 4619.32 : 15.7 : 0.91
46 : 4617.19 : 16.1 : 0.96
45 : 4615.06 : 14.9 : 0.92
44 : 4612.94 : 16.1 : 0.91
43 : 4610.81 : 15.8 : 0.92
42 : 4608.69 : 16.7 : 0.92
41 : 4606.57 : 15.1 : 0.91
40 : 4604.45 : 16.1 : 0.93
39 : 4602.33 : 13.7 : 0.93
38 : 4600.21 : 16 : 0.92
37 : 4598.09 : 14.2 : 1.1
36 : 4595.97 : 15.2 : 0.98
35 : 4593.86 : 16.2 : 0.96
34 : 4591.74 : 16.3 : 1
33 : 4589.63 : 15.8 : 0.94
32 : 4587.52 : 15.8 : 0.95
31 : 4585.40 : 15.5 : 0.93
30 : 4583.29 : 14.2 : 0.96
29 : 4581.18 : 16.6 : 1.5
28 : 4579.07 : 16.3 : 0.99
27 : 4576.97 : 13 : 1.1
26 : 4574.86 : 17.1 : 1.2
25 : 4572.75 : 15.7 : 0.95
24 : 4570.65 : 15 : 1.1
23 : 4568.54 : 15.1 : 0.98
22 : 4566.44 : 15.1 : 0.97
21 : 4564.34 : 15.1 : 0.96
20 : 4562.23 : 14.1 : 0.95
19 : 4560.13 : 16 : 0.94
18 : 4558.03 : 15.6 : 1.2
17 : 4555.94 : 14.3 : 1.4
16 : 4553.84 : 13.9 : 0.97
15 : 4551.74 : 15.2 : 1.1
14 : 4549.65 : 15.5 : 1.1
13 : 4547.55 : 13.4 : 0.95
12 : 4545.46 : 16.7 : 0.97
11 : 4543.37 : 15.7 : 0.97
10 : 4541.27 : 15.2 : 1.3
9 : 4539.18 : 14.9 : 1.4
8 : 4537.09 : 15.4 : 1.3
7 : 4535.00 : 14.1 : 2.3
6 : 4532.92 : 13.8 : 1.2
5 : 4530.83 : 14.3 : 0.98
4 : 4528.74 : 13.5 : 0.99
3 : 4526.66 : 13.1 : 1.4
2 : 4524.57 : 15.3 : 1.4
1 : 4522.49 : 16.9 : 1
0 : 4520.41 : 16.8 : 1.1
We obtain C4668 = 3.6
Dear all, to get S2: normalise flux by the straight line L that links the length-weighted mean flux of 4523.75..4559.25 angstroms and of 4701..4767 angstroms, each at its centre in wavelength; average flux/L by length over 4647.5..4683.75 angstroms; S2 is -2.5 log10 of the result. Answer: -0.02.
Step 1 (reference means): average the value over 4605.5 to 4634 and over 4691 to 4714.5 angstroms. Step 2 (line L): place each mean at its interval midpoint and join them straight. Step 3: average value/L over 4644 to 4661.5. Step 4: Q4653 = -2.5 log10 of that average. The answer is 0.03 mag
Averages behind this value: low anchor 16.1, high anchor 15.1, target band 15.2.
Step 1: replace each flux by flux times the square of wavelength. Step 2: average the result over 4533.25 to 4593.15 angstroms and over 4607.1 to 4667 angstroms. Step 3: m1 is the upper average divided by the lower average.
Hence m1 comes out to 1.1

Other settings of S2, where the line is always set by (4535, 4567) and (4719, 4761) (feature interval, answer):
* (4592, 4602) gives -0.02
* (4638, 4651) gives 0.02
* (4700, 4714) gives 0.02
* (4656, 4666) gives -0.04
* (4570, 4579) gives -0.02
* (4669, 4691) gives -0.03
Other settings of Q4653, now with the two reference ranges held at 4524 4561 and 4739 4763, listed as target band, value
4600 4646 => -0.05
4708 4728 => 0.02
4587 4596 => -0.07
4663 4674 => 0.02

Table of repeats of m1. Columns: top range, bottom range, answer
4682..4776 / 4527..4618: 1.07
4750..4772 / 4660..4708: 1.00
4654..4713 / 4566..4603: 1.04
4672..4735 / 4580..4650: 1.01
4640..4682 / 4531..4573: 1.07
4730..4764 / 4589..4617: 1.04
